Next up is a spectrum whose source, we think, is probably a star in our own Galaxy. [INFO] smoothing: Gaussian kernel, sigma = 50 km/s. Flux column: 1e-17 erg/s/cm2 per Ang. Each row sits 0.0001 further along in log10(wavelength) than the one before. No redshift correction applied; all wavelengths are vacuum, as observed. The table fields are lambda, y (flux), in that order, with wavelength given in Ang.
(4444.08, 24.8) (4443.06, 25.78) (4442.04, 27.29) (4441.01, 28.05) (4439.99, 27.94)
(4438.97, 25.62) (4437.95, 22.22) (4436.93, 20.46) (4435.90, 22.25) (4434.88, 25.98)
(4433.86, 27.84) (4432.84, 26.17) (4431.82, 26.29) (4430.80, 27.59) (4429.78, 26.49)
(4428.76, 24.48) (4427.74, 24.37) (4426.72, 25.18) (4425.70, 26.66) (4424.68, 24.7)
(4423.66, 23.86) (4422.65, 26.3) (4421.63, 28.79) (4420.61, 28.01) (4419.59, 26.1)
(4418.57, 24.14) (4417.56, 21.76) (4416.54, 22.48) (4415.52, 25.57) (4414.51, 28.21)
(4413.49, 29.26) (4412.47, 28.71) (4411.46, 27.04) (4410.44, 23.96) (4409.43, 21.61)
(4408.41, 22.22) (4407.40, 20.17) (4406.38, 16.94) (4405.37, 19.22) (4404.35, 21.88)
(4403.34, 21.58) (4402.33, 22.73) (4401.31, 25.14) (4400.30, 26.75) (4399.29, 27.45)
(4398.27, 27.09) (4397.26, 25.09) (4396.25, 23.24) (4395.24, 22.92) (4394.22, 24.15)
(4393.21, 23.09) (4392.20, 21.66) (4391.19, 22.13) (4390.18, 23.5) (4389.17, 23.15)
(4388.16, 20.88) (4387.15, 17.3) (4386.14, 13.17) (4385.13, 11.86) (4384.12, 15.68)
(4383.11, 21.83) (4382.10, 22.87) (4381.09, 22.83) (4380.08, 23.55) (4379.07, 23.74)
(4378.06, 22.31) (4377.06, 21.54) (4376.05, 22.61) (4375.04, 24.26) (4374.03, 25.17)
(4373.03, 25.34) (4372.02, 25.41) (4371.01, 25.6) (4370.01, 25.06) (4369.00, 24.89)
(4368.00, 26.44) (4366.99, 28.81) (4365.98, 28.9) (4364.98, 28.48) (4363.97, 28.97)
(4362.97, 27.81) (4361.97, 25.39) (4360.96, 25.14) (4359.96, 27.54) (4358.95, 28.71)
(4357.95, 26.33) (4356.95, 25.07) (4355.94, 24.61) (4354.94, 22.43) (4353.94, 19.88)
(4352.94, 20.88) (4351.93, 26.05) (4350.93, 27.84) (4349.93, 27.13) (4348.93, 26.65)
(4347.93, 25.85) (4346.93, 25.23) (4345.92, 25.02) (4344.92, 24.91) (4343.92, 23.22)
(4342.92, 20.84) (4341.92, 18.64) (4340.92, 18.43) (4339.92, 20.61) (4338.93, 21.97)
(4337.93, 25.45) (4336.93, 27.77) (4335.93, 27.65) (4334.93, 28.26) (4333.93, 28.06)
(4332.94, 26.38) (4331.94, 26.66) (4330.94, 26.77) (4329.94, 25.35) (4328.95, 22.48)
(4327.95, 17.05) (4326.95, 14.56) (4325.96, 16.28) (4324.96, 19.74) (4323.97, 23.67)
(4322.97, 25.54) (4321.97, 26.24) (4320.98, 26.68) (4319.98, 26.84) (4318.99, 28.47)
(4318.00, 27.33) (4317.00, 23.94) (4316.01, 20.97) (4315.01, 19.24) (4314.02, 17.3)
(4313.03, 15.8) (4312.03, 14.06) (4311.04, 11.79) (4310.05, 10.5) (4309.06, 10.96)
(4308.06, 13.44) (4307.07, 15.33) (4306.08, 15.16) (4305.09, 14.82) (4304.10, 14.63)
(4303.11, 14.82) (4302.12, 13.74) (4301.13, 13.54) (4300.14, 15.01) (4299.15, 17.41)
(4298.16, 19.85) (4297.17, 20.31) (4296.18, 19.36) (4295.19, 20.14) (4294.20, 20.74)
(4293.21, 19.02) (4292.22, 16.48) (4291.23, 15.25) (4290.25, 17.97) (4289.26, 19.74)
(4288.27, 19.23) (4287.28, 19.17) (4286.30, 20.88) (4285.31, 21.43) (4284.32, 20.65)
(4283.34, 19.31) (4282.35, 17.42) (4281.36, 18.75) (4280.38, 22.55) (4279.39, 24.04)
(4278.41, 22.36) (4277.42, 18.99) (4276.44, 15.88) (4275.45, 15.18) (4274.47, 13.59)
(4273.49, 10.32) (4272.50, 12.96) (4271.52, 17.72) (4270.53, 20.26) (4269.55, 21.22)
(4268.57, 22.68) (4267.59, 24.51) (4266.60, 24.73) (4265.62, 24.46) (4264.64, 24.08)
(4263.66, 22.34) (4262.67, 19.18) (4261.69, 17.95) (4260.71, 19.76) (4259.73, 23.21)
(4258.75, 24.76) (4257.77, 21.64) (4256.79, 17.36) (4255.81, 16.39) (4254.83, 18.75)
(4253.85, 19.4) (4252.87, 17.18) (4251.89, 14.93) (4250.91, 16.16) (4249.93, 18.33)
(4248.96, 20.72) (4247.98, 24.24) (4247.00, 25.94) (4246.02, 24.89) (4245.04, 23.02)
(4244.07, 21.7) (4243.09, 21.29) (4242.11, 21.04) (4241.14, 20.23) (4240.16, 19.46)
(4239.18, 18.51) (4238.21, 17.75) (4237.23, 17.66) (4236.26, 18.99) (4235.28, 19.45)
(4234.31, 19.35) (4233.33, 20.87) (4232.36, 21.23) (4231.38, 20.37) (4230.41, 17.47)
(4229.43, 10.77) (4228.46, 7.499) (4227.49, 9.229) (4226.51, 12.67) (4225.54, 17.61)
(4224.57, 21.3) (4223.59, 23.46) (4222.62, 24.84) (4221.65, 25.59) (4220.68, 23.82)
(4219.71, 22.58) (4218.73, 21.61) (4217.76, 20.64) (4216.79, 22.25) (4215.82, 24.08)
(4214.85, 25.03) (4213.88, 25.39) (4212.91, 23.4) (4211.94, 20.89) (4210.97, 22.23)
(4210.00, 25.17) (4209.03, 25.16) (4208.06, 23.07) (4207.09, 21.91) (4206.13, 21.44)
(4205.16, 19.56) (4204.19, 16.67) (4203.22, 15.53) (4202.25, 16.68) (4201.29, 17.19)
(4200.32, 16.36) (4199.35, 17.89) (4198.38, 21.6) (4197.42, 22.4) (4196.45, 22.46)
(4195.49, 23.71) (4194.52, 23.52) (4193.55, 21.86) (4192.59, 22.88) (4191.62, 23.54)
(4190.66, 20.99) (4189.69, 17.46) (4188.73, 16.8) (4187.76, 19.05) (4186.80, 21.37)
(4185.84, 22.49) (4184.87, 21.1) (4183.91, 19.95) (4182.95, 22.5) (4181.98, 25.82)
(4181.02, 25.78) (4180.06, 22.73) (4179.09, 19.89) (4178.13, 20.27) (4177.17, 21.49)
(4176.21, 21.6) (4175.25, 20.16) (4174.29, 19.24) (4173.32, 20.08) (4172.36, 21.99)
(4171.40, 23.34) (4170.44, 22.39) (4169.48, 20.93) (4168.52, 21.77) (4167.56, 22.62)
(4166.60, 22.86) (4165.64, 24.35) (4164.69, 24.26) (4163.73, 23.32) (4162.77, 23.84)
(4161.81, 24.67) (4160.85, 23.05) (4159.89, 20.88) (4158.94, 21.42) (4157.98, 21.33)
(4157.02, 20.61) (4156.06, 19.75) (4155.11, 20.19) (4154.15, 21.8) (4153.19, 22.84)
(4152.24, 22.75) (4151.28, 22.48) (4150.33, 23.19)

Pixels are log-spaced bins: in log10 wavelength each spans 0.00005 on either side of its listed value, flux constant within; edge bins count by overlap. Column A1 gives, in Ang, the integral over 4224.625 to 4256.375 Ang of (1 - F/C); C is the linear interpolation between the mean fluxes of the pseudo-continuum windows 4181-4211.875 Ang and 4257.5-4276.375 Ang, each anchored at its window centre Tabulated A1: 2.7 Ang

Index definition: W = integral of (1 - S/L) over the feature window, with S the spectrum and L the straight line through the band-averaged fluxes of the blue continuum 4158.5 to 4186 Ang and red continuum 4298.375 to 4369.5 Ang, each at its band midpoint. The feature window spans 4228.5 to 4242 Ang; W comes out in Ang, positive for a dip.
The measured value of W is 2.4 Ang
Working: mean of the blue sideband 22.2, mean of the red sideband 22.3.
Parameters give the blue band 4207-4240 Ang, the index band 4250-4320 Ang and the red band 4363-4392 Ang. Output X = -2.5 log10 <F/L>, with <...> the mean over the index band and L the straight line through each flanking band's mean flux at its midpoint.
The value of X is 0.15 mag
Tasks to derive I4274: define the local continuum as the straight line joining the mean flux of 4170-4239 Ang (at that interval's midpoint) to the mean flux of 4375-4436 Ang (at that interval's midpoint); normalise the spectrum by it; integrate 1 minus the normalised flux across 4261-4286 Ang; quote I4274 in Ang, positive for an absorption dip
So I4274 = 2.20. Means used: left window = 20.6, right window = 23.6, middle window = 19.7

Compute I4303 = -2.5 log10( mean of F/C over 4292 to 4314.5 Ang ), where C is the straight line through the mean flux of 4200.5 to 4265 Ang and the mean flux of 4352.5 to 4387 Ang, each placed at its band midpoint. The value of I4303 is 0.36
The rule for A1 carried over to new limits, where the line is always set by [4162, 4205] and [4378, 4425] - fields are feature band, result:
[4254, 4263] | 0.82 Ang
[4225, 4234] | 2.58 Ang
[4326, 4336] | -0.58 Ang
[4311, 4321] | 0.48 Ang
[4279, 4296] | 1.98 Ang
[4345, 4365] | -2.60 Ang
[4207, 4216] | -0.94 Ang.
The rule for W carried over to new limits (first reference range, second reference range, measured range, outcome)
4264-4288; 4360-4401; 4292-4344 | 2.9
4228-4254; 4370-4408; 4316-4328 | -1.3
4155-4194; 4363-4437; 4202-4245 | 4.0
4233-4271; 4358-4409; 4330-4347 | -1.5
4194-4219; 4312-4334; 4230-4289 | 5.5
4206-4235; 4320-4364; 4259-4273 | 0.6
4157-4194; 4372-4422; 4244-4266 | 1.6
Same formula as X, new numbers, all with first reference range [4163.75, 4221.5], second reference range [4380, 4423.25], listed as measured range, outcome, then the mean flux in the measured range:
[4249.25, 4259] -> 0.20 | 18.4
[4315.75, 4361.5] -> -0.08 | 24.3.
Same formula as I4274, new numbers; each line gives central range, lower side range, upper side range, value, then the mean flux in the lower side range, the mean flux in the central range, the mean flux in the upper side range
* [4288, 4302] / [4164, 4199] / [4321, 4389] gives 3.1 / 21.8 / 18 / 23.8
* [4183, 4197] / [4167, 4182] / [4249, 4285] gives 0.1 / 21.8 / 21.3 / 19.4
